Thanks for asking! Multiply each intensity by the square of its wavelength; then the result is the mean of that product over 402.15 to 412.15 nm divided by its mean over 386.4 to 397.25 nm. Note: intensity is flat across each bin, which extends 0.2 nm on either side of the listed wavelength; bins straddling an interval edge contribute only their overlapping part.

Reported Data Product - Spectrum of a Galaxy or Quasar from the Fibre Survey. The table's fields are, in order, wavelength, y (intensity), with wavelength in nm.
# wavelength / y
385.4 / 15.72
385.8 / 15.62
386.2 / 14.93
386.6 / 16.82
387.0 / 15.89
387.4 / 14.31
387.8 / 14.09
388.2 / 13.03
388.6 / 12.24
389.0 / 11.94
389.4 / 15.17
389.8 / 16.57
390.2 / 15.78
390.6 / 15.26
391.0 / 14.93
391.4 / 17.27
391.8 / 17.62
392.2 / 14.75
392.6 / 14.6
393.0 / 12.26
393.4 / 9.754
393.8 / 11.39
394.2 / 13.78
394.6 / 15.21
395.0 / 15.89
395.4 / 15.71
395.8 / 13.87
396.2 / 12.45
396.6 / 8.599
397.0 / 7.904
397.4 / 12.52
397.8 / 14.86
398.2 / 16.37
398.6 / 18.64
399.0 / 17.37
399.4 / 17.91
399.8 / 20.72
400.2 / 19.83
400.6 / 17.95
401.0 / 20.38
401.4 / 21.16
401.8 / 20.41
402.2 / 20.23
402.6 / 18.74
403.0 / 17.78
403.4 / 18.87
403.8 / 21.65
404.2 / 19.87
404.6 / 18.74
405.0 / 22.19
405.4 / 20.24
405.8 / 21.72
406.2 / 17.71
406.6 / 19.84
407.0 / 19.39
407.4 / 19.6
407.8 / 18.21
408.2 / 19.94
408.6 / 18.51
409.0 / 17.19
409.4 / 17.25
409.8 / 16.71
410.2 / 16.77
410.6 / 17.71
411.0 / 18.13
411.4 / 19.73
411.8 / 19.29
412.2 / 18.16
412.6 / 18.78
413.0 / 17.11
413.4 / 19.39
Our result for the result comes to 1.47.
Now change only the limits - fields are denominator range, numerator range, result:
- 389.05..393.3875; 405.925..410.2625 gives 1.33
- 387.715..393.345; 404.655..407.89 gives 1.48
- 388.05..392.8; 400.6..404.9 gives 1.41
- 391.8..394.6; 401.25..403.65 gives 1.54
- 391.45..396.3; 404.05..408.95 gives 1.48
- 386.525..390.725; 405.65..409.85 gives 1.42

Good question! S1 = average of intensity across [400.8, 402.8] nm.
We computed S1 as 20.2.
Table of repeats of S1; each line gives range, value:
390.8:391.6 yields 16.1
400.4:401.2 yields 19.2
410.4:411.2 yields 17.9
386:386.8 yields 15.9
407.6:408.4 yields 19.1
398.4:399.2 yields 18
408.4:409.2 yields 17.9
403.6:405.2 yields 20.6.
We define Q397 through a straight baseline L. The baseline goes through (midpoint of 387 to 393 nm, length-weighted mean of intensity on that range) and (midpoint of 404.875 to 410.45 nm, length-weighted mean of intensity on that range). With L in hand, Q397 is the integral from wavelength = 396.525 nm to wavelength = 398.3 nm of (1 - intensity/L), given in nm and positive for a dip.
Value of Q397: 0.48 nm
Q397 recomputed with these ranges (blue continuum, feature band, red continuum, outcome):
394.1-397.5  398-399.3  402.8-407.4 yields -0.22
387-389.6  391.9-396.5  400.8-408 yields 0.67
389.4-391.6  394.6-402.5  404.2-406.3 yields 0.81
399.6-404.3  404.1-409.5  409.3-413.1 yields -0.14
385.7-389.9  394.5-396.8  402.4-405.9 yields 0.48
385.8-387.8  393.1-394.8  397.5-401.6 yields 0.45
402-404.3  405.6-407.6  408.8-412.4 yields -0.10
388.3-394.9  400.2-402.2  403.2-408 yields -0.21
